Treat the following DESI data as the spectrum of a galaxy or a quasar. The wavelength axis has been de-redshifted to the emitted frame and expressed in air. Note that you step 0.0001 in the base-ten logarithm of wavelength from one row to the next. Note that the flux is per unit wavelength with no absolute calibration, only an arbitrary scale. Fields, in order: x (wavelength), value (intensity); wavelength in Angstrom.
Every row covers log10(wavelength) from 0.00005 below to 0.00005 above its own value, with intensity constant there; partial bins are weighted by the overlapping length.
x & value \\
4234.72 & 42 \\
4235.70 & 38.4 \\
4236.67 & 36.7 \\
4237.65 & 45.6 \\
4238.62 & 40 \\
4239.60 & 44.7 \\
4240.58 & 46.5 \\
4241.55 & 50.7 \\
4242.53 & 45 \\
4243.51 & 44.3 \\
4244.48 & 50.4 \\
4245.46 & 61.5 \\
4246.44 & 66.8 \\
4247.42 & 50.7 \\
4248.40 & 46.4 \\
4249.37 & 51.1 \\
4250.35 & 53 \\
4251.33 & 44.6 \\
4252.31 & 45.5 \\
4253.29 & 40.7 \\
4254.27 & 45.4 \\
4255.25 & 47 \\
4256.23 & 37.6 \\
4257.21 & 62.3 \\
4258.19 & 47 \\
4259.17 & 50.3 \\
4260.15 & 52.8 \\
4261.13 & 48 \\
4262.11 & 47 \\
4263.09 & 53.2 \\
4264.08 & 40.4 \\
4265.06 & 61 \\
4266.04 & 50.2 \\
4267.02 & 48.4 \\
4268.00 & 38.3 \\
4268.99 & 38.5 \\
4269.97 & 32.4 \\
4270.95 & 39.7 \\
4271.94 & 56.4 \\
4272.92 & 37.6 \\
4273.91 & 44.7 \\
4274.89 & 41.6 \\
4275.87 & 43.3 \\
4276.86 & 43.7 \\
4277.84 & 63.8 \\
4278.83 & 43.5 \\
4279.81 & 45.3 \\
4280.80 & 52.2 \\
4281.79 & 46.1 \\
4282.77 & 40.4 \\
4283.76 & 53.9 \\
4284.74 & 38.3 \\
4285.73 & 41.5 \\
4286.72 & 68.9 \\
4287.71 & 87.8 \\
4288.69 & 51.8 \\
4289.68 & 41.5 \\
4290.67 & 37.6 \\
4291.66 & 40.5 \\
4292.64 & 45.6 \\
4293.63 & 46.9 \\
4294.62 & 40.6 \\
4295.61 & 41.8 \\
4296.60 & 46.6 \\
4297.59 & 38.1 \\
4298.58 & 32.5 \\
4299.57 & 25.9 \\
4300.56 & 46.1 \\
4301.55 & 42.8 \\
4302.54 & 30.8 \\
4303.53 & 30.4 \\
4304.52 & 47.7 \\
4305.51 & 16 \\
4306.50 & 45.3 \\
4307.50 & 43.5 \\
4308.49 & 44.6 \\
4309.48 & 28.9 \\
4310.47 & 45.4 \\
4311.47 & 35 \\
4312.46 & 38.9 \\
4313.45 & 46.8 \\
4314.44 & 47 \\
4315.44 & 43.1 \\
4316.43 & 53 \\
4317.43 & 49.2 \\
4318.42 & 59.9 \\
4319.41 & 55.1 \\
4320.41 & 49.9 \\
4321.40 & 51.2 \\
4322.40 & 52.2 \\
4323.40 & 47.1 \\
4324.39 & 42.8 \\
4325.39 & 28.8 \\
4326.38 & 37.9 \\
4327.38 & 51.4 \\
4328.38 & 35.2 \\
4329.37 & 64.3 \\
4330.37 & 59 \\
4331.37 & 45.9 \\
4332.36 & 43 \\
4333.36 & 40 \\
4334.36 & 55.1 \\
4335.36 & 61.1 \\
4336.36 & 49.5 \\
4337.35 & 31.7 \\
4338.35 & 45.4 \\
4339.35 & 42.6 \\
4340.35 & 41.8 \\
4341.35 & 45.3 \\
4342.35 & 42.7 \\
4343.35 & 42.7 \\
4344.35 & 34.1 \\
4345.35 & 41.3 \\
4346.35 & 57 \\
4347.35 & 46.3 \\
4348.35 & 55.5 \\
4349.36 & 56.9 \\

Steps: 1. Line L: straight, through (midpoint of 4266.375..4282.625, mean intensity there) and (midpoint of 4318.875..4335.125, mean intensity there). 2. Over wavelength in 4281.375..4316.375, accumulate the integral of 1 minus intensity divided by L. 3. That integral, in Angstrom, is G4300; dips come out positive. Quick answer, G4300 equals 2.35 Angstrom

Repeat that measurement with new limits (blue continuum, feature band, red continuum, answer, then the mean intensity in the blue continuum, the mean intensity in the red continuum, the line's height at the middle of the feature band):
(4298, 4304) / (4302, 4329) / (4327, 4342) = -1.8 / 34.8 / 47.3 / 40.2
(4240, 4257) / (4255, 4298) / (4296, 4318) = -2.5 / 48.9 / 40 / 44.6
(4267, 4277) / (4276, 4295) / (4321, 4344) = -2.7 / 41.9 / 45.8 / 42.8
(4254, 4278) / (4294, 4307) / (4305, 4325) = 2.3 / 46.6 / 44.7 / 45.2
